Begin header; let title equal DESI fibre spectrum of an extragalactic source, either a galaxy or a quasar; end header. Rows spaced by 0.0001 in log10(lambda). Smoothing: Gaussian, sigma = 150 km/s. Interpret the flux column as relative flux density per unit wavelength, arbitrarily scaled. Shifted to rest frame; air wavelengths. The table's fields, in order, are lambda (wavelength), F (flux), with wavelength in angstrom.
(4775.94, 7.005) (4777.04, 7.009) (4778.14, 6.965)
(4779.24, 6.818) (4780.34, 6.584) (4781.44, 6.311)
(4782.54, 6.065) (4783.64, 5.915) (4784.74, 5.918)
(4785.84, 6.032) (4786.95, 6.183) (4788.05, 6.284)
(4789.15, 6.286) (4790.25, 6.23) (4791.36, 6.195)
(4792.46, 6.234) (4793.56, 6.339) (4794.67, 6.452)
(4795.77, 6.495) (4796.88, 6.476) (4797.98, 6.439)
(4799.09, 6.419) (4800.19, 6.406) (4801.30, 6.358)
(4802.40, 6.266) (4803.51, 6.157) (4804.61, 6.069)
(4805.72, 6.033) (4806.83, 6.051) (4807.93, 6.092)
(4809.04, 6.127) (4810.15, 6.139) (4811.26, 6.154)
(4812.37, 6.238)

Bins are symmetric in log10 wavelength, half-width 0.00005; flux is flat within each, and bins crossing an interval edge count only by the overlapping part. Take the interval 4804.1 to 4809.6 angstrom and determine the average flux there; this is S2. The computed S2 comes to 6.07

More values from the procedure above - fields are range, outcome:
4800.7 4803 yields 6.3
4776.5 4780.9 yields 6.85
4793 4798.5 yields 6.44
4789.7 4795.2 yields 6.28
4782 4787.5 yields 6.02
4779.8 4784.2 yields 6.22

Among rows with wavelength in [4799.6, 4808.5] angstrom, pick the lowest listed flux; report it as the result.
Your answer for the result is 6.033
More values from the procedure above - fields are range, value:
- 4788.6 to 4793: 6.195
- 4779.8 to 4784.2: 5.915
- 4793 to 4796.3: 6.339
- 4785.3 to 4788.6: 6.032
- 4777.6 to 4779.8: 6.818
